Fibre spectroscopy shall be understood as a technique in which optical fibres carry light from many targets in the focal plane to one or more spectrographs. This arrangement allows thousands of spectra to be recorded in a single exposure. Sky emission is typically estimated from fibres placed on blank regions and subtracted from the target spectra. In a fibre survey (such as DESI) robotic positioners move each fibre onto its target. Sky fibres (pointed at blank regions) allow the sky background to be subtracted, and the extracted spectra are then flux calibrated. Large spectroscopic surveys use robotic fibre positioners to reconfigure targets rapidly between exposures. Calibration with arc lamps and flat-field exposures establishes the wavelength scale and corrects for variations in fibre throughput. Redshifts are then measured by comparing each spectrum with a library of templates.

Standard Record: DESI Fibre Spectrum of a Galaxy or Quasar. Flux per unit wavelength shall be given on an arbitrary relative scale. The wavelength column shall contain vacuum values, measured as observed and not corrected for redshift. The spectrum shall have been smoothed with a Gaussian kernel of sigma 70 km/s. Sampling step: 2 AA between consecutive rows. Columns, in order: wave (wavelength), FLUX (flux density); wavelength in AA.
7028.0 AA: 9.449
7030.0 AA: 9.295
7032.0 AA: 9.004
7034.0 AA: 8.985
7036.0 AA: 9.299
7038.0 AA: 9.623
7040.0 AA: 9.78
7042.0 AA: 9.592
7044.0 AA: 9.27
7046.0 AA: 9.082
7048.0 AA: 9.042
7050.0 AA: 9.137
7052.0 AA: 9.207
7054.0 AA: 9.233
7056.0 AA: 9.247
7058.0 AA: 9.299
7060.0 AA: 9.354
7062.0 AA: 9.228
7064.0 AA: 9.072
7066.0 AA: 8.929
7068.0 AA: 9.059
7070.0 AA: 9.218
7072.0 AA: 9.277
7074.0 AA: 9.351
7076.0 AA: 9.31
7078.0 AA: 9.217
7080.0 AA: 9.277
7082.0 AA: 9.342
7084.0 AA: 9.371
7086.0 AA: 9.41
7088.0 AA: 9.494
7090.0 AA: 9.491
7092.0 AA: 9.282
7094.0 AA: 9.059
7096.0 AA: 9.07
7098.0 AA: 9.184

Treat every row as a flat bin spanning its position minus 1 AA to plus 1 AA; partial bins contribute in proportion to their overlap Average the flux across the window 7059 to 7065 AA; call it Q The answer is 9.22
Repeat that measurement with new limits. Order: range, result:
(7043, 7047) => 9.18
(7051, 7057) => 9.23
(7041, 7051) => 9.22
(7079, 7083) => 9.31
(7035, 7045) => 9.51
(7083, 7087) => 9.39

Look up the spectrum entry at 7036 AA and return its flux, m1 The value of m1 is 9.299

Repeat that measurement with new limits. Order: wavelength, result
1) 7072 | 9.277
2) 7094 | 9.059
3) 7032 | 9.004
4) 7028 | 9.449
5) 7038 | 9.623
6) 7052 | 9.207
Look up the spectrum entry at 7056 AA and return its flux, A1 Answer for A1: 9.247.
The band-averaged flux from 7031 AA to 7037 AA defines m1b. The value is 9.1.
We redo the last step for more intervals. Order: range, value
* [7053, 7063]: 9.27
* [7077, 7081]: 9.25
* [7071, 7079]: 9.29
